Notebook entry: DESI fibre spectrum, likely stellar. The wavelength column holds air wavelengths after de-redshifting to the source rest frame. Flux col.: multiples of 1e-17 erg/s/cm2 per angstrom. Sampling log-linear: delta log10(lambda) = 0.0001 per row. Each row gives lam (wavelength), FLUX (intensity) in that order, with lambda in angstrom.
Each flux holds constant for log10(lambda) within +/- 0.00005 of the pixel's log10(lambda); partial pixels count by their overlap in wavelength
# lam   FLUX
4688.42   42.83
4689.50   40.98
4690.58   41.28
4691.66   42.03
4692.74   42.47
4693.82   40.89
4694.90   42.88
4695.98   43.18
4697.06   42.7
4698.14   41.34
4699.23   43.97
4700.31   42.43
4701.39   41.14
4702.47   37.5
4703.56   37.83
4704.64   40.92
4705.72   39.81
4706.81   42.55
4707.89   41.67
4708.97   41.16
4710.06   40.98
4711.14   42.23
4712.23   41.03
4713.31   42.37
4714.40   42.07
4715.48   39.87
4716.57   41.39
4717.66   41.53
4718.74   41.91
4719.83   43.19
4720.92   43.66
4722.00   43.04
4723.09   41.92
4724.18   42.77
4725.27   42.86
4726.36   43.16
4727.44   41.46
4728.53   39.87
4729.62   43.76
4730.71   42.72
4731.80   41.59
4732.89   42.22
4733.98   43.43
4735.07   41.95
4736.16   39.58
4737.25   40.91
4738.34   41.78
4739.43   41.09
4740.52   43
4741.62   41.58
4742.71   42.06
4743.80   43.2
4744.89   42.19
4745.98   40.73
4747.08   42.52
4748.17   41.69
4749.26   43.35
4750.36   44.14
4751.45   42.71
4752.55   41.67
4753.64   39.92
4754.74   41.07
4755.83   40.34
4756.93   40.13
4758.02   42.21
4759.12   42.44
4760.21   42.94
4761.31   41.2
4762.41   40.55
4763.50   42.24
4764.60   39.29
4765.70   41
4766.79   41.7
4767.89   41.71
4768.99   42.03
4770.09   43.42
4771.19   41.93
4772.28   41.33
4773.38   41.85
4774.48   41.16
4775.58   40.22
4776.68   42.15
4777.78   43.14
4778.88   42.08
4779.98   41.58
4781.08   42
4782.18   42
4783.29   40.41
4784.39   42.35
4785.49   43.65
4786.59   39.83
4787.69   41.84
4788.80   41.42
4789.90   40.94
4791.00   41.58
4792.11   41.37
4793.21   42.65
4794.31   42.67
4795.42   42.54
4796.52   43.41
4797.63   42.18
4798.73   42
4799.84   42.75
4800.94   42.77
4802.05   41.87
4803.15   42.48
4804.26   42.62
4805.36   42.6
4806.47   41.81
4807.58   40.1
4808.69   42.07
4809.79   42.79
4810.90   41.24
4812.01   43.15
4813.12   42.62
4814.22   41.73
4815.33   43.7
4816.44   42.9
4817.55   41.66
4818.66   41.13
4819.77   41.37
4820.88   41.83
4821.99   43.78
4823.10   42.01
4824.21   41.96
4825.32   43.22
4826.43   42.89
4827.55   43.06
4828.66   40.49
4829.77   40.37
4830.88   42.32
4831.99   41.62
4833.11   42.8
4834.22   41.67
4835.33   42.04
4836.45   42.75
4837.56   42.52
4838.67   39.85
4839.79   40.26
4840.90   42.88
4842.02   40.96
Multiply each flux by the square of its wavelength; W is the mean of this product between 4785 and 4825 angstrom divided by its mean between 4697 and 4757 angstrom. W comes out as 1.0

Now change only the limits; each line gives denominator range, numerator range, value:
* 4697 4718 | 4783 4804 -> 1.06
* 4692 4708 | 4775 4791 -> 1.04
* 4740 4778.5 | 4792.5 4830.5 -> 1.03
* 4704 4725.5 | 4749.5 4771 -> 1.01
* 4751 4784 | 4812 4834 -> 1.04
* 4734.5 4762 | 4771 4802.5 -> 1.02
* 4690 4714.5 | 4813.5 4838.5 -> 1.07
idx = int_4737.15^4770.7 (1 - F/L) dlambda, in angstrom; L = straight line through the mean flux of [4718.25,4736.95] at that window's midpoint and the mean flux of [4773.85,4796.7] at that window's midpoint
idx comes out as 0.23 angstrom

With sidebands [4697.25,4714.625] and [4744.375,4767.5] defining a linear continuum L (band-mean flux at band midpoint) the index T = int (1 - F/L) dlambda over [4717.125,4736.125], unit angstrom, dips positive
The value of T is -0.4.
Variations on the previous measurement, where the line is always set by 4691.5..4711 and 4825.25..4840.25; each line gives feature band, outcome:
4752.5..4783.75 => 0.1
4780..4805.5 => -0.2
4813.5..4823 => -0.1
